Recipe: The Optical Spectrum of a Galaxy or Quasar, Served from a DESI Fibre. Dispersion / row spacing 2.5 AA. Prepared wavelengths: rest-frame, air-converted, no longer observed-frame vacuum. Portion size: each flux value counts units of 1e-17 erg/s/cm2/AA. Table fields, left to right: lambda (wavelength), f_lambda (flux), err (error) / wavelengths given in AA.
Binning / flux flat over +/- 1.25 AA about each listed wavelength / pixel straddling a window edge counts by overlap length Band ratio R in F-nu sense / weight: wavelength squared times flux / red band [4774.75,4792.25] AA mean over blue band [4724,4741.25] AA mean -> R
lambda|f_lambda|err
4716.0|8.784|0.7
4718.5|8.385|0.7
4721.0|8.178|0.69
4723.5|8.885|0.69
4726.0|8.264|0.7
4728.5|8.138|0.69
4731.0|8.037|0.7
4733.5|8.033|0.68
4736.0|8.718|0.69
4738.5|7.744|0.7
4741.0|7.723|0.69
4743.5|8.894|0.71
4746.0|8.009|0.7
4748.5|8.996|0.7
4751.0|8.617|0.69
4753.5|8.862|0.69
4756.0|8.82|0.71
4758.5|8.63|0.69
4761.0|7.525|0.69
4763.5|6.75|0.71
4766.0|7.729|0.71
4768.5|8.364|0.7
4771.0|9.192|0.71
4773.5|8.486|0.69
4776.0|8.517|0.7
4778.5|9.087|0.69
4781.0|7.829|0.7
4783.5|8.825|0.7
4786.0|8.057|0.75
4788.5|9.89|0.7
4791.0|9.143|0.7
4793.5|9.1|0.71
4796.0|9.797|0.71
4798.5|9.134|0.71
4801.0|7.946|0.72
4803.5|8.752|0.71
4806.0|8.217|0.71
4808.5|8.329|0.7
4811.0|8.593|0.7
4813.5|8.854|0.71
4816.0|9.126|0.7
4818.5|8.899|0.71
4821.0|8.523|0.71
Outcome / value 1.1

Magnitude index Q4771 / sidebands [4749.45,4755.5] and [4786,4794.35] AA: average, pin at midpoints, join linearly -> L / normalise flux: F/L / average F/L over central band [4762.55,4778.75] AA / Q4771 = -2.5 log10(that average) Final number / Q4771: 0.09 mag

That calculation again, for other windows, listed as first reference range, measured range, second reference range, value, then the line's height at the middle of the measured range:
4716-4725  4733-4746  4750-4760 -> 0.05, 8.62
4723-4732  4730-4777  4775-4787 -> 0.01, 8.38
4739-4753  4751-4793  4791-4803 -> 0.03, 8.72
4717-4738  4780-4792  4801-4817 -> -0.03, 8.51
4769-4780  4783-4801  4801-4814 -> -0.06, 8.61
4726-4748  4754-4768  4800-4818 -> 0.05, 8.32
